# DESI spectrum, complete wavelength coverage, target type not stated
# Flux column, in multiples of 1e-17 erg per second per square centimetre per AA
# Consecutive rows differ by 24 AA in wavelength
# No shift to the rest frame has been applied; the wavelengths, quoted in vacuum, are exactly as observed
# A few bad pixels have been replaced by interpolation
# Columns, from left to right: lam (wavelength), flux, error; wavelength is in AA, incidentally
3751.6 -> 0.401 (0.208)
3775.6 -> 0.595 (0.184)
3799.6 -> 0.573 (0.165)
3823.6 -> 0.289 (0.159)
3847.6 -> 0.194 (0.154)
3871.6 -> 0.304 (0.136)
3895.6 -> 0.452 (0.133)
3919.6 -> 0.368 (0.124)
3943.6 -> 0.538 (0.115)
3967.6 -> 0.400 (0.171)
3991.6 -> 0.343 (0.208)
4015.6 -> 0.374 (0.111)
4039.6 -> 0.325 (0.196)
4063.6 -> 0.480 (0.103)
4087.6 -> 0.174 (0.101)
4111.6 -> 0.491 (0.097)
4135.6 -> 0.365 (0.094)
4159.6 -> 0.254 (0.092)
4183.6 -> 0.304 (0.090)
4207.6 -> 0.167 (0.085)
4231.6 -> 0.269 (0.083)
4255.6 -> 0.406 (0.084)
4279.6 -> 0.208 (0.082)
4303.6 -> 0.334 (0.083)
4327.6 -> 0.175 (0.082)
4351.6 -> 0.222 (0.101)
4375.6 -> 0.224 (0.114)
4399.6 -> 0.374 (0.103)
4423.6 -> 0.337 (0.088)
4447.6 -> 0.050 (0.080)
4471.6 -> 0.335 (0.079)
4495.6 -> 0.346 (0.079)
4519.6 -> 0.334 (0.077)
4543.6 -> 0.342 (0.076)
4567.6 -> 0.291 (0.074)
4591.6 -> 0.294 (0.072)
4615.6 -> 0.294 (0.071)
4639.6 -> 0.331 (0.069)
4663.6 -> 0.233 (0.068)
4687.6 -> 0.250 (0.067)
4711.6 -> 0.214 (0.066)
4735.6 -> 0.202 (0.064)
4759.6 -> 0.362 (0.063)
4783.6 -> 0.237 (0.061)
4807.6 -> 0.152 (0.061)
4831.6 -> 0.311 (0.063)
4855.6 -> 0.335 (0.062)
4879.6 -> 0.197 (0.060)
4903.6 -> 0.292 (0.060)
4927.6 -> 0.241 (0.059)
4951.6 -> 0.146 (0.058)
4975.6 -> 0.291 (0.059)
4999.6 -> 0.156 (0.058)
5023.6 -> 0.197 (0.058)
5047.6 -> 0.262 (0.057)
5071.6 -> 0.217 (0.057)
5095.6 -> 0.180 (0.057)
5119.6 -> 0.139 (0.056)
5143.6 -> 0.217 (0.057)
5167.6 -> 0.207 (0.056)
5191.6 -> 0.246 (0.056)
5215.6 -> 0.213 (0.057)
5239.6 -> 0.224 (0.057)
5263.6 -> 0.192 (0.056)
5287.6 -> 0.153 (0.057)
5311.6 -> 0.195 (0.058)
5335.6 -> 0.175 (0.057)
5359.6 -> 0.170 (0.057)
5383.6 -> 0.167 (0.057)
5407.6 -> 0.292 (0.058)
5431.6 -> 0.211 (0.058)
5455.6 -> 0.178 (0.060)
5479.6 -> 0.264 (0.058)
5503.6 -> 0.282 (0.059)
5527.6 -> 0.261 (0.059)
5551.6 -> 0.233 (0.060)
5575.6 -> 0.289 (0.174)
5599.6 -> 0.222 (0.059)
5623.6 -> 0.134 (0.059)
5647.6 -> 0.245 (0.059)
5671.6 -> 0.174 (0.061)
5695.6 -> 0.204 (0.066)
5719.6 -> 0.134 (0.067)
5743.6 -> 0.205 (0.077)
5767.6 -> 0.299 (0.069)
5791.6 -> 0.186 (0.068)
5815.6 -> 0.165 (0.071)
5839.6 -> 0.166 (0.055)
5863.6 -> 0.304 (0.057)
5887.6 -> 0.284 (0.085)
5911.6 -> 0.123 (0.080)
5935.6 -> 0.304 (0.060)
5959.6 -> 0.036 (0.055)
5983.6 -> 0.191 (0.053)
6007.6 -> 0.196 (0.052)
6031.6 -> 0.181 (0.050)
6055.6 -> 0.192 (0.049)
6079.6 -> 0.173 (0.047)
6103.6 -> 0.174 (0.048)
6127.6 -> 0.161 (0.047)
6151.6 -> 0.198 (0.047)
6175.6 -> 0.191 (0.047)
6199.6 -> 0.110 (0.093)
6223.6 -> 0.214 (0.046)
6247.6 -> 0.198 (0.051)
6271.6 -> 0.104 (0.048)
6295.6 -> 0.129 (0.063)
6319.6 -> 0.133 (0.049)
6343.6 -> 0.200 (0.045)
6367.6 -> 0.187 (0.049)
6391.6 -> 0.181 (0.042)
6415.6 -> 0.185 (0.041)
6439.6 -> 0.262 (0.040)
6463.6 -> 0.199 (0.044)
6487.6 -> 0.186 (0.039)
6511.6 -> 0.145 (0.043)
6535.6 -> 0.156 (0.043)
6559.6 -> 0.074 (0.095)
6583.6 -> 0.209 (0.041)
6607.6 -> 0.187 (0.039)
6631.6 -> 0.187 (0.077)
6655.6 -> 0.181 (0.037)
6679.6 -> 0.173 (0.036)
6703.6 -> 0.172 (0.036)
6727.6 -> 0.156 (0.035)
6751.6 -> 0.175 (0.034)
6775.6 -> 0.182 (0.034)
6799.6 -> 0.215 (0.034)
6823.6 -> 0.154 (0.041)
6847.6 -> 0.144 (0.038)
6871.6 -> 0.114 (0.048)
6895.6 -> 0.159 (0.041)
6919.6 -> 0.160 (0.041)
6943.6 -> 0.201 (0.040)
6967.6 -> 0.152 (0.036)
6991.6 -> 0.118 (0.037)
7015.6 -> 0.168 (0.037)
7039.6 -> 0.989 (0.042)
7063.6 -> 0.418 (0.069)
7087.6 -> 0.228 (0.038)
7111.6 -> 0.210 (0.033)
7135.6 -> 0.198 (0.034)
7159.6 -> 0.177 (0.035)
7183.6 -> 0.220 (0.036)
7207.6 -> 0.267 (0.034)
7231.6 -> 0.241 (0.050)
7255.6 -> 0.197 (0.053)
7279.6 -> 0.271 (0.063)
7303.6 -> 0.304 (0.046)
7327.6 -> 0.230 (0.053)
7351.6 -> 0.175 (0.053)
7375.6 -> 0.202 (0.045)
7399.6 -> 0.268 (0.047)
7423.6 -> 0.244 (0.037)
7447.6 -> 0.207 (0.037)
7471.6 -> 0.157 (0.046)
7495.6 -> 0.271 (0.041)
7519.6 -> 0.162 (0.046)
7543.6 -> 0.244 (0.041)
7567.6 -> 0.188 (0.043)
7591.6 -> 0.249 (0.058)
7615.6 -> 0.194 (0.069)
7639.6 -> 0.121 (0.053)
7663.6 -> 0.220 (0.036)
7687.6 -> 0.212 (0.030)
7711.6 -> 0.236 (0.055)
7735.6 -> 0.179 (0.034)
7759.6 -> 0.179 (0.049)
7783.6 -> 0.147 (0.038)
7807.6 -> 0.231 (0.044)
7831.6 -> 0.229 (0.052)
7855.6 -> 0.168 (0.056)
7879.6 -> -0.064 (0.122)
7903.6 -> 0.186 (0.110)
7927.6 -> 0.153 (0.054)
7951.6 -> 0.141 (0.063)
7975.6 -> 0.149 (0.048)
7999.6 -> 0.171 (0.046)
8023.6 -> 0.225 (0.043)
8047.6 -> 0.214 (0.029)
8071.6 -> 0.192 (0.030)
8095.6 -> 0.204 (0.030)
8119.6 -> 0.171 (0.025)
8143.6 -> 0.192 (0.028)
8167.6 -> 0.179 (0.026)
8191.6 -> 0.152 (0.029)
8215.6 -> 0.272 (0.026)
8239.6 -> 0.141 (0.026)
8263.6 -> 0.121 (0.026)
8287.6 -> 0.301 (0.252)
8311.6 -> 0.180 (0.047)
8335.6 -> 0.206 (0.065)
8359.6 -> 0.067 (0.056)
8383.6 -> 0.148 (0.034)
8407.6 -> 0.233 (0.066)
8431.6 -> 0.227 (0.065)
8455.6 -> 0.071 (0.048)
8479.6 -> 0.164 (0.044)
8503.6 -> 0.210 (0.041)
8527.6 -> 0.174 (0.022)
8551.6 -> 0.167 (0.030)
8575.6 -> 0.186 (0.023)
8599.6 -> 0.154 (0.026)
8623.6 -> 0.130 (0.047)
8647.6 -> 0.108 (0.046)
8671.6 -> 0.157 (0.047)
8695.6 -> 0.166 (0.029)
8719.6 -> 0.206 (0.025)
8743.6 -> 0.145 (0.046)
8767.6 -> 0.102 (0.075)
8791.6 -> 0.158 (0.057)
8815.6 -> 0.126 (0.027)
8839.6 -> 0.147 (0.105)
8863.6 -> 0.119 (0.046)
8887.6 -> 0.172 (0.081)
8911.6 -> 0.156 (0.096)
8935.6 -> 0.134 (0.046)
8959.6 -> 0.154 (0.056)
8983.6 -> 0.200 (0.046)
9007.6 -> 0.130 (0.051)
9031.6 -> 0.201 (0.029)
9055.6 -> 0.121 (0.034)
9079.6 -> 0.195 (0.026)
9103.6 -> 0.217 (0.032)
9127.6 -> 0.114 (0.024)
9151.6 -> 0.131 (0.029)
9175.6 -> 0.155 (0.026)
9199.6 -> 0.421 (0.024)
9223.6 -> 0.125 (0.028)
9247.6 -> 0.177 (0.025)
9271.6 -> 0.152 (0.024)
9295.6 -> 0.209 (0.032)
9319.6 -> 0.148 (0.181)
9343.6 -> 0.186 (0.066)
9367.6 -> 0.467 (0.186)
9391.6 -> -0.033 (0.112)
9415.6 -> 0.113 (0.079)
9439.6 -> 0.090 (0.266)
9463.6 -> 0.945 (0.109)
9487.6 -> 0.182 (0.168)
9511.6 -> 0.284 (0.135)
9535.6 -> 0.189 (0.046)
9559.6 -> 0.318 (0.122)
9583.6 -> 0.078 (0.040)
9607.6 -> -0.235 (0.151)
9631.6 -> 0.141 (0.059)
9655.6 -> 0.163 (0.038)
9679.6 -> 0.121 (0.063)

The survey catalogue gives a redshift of 0.890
